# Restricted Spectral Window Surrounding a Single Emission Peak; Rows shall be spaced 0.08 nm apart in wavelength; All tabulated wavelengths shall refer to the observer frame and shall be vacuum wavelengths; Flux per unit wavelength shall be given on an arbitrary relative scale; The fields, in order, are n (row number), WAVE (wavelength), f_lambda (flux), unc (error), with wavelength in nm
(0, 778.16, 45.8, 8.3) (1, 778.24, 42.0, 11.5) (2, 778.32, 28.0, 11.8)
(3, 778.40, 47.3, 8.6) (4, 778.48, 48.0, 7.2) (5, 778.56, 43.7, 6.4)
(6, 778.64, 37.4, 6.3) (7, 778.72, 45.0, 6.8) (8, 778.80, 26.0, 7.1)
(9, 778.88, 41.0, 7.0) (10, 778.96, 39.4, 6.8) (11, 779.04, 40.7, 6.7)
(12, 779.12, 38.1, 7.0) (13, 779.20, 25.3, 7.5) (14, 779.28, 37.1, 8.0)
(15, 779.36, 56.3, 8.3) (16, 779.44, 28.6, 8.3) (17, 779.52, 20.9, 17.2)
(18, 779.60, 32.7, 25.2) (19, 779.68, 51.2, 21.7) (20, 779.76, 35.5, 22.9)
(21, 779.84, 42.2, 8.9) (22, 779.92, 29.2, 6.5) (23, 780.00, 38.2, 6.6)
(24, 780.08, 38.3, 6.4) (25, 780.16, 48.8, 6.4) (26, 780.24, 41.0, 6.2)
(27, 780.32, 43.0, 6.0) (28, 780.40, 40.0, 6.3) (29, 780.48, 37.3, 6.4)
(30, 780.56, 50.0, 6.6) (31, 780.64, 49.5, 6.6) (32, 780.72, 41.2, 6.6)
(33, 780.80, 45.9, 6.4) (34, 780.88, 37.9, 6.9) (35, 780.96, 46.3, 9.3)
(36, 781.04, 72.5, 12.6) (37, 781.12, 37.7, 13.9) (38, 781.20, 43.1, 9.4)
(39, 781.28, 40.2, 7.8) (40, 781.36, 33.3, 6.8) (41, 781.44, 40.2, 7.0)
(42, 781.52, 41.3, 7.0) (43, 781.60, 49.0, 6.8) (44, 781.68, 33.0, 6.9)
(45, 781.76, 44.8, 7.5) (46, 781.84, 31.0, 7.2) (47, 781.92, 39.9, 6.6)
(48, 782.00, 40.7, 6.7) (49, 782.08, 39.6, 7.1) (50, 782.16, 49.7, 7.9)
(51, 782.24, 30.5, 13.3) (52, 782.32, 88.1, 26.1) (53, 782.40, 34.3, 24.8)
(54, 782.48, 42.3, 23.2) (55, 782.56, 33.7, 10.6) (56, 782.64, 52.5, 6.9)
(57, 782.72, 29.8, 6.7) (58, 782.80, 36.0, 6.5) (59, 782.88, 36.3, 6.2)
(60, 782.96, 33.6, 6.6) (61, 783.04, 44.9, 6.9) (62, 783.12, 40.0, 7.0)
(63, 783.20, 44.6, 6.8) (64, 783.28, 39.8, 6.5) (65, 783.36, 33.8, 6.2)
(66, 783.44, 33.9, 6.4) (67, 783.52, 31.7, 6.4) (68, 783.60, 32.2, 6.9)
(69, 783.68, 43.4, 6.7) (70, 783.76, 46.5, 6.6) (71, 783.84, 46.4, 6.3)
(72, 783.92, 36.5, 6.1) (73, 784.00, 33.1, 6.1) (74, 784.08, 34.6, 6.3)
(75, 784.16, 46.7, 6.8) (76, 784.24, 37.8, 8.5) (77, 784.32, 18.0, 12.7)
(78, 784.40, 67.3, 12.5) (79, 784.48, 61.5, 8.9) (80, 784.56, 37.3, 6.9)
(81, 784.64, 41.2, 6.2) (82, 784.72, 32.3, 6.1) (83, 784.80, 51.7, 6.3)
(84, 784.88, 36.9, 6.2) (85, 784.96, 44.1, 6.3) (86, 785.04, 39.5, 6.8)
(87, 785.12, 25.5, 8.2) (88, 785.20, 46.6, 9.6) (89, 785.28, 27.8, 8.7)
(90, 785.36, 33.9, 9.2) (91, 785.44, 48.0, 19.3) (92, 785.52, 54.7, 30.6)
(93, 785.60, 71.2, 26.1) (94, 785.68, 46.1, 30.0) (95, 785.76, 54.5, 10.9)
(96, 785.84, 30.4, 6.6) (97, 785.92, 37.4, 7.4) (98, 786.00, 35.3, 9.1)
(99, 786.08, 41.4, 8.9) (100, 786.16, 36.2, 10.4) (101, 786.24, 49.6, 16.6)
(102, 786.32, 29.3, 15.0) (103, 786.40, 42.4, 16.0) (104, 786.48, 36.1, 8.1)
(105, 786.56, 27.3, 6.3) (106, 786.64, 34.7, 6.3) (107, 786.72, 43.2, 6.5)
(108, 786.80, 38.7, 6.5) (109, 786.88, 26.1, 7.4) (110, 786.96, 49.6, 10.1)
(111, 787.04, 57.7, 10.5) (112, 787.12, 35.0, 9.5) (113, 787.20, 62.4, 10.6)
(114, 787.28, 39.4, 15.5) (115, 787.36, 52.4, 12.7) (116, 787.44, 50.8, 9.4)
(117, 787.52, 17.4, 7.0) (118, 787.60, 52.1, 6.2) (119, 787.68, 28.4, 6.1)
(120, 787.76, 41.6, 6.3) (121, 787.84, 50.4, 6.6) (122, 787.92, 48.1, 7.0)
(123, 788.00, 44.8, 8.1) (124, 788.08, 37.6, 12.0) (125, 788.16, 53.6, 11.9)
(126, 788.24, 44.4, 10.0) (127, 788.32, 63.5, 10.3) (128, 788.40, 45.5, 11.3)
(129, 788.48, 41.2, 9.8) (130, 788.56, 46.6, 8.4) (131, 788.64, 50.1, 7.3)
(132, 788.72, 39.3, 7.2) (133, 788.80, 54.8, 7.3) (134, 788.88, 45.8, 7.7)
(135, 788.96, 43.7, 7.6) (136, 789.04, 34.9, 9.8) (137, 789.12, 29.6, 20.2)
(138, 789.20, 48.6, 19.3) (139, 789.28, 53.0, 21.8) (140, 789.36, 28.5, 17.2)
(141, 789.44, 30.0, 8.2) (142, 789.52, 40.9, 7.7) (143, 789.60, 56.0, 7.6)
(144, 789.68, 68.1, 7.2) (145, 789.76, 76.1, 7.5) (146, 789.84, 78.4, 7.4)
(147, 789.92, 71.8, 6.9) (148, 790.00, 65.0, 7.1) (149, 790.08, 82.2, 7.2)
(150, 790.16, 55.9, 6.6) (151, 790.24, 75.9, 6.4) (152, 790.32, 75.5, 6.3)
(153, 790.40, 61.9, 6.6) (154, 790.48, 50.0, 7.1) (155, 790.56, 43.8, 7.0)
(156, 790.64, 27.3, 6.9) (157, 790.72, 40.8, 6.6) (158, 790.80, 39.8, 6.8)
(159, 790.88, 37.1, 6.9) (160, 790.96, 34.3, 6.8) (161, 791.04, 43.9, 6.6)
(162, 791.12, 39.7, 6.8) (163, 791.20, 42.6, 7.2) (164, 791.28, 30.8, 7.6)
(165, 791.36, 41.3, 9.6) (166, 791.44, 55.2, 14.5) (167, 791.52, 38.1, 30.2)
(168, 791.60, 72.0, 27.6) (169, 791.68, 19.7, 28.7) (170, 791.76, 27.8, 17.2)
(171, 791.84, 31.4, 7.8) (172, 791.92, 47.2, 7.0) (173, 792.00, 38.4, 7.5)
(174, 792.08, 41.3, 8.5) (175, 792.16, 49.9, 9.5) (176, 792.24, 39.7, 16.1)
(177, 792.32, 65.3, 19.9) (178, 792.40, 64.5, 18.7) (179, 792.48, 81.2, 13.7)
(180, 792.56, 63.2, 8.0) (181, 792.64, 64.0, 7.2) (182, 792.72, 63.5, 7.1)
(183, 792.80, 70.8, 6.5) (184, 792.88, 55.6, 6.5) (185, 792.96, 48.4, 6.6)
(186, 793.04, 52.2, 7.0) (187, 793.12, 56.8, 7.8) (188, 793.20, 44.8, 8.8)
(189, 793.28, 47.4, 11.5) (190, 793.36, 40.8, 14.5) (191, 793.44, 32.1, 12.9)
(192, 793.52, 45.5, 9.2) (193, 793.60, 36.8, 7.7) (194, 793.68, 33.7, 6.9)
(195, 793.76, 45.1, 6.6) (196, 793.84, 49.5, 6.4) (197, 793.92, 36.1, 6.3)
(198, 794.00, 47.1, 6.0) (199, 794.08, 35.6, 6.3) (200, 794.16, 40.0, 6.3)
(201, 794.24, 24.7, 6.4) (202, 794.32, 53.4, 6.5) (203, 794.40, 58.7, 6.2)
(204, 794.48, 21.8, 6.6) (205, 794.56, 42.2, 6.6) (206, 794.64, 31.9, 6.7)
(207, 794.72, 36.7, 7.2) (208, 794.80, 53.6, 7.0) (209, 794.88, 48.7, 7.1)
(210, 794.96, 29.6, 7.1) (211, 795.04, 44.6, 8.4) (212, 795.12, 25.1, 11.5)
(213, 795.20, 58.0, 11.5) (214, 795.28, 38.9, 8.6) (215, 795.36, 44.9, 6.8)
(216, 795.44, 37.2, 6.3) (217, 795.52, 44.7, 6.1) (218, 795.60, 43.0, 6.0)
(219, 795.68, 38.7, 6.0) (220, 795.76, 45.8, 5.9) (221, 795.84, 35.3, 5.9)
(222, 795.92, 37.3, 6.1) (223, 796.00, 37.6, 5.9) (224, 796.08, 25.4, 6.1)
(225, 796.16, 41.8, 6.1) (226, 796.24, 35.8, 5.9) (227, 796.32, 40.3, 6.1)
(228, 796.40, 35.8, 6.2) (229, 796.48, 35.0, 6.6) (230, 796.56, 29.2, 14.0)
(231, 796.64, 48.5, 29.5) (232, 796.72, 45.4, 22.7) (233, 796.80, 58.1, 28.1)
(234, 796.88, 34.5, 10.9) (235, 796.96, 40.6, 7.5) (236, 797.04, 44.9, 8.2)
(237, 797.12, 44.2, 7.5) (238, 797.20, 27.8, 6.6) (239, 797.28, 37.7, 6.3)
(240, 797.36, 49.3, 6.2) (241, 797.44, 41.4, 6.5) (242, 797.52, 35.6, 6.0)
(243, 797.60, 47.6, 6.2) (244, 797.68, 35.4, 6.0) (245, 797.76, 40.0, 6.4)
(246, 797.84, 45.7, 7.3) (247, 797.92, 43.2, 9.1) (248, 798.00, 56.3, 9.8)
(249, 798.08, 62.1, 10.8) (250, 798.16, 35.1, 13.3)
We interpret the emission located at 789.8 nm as Halpha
